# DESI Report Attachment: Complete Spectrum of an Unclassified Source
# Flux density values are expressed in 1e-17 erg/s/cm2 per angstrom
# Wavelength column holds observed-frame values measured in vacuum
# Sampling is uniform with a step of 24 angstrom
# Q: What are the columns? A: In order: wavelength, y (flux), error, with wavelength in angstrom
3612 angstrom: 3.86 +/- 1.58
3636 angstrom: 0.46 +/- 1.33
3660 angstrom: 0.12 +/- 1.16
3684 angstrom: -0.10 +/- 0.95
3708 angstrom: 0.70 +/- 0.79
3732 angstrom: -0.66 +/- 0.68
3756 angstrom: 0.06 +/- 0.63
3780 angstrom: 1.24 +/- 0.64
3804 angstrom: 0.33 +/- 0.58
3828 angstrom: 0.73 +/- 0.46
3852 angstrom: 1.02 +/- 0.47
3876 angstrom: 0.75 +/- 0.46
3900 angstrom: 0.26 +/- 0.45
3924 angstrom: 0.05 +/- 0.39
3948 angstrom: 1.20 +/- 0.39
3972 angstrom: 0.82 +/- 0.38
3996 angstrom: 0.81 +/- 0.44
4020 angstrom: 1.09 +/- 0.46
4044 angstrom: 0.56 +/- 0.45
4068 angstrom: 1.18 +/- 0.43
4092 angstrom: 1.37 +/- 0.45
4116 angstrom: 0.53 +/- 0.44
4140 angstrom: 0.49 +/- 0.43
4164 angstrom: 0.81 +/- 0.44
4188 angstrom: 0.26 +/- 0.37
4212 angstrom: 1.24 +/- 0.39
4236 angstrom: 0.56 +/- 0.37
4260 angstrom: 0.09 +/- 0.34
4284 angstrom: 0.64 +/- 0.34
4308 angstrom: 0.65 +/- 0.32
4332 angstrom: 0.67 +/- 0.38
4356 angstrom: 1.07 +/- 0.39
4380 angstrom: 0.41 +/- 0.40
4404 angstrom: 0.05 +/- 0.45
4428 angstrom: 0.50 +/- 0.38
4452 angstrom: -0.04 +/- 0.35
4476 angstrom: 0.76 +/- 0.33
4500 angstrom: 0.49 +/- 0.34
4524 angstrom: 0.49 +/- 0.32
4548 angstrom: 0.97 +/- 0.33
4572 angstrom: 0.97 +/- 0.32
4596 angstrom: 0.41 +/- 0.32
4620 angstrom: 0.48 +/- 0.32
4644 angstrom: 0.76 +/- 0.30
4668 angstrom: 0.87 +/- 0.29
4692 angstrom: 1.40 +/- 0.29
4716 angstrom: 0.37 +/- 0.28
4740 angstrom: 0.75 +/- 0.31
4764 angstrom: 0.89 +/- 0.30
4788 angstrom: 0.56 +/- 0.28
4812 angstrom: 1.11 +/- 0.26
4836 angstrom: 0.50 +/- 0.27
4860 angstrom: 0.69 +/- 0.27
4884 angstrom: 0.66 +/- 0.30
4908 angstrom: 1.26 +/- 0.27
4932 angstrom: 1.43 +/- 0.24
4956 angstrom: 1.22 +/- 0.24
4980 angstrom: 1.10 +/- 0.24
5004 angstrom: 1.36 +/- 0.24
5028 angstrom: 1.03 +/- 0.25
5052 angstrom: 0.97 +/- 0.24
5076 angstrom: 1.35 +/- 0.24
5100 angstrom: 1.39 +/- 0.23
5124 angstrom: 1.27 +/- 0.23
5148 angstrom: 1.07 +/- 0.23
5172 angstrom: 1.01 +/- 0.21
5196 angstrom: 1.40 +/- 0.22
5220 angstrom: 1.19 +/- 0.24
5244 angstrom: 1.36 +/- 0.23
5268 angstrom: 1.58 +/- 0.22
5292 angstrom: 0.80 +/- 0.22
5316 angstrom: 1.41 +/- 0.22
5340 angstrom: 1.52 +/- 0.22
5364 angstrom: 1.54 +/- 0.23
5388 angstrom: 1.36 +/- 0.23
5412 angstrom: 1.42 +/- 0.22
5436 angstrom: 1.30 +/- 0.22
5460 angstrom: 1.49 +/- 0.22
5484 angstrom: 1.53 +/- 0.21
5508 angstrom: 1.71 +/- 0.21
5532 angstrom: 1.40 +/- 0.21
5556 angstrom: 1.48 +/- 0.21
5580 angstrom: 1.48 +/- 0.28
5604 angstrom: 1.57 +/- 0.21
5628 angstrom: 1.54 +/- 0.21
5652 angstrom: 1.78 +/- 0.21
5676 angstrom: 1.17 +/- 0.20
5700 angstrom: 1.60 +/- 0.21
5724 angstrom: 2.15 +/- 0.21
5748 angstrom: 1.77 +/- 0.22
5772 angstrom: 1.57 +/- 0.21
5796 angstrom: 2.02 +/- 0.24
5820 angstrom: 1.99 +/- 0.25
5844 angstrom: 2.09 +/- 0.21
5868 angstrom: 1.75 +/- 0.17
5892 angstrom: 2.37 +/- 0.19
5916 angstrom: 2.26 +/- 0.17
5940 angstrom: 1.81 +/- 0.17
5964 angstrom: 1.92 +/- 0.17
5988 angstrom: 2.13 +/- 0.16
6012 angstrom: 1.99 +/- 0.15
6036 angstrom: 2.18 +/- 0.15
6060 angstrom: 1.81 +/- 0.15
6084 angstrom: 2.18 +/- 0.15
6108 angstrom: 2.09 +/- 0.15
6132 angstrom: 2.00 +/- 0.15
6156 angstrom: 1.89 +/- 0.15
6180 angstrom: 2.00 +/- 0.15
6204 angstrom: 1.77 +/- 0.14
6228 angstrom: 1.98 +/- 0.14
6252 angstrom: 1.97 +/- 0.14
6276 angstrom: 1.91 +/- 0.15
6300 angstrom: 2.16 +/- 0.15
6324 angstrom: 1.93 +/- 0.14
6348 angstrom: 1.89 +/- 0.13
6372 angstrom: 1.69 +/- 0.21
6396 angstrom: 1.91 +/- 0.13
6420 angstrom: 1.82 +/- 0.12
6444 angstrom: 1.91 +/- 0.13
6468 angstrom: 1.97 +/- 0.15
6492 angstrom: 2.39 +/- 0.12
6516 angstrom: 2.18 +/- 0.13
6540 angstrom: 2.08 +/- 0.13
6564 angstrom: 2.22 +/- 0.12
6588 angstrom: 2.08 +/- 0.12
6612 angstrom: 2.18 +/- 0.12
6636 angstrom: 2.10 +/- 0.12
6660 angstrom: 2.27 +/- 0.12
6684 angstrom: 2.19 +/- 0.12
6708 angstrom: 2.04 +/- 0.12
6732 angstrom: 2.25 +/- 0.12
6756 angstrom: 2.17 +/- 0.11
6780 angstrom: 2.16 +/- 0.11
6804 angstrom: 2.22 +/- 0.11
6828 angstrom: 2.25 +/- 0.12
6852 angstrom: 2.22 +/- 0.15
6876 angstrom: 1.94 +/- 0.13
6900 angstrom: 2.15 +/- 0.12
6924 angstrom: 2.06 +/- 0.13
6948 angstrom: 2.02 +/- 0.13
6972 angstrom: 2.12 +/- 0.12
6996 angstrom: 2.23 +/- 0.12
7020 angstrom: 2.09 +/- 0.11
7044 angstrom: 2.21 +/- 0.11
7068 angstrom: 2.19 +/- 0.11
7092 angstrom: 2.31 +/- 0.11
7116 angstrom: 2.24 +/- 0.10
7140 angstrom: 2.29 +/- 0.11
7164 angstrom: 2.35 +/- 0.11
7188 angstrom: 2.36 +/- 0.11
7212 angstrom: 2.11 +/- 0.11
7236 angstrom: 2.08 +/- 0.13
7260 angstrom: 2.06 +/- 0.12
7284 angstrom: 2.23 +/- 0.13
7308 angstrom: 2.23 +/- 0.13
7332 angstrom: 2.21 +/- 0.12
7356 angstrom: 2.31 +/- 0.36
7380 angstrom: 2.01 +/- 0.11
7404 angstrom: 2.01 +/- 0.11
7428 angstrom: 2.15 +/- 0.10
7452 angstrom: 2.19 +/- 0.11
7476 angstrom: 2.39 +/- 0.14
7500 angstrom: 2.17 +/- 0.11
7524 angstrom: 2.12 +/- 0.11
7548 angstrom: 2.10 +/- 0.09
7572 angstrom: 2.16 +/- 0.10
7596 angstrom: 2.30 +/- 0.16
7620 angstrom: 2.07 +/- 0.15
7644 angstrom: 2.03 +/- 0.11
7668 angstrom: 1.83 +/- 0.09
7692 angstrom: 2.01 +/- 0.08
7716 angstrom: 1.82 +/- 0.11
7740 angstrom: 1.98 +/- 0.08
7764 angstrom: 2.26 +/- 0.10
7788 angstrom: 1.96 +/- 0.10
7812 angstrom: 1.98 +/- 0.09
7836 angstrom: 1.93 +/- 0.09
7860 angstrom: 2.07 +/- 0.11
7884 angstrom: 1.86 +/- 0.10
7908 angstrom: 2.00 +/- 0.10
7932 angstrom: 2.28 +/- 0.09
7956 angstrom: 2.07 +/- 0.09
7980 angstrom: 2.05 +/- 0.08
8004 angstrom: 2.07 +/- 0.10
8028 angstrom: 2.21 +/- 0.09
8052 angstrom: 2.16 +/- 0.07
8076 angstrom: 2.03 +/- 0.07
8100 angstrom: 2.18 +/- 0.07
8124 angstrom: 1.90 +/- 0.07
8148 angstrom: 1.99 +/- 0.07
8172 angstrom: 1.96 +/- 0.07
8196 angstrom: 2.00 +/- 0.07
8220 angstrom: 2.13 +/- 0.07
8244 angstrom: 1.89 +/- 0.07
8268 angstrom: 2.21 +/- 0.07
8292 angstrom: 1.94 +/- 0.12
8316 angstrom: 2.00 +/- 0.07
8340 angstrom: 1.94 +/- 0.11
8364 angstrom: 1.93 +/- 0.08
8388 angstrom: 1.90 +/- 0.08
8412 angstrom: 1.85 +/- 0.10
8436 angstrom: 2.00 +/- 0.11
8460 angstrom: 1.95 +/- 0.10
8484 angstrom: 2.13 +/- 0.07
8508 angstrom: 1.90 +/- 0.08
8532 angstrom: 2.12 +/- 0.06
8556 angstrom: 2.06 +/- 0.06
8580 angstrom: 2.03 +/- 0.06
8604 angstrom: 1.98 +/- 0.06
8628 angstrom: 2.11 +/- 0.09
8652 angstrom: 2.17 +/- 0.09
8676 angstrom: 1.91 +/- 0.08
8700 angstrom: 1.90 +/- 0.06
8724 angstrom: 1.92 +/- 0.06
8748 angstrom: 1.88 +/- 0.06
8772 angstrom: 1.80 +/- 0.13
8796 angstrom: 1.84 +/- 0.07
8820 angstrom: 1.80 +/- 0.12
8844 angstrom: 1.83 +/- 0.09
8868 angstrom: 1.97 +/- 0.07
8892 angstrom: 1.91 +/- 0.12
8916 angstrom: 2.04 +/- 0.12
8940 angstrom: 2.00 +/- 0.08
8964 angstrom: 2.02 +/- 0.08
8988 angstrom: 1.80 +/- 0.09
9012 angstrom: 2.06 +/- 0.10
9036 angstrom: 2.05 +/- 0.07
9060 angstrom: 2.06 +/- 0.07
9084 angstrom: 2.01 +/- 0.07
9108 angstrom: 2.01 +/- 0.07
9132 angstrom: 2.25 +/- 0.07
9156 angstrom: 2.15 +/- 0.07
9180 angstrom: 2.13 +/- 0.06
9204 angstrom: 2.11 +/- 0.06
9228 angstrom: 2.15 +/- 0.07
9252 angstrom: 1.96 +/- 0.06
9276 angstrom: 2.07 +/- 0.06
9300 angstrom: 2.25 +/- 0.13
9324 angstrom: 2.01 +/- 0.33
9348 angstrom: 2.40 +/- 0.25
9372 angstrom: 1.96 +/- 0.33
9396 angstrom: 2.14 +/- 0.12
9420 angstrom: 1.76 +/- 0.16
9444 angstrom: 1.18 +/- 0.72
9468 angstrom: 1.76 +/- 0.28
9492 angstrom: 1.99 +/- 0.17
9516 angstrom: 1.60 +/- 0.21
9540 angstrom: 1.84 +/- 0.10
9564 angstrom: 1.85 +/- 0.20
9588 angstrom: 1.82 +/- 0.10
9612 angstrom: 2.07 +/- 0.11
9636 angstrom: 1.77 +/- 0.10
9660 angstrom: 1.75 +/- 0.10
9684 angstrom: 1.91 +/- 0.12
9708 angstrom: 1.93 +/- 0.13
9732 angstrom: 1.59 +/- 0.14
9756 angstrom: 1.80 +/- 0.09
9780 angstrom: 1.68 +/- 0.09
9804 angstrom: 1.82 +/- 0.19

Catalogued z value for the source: 0.229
